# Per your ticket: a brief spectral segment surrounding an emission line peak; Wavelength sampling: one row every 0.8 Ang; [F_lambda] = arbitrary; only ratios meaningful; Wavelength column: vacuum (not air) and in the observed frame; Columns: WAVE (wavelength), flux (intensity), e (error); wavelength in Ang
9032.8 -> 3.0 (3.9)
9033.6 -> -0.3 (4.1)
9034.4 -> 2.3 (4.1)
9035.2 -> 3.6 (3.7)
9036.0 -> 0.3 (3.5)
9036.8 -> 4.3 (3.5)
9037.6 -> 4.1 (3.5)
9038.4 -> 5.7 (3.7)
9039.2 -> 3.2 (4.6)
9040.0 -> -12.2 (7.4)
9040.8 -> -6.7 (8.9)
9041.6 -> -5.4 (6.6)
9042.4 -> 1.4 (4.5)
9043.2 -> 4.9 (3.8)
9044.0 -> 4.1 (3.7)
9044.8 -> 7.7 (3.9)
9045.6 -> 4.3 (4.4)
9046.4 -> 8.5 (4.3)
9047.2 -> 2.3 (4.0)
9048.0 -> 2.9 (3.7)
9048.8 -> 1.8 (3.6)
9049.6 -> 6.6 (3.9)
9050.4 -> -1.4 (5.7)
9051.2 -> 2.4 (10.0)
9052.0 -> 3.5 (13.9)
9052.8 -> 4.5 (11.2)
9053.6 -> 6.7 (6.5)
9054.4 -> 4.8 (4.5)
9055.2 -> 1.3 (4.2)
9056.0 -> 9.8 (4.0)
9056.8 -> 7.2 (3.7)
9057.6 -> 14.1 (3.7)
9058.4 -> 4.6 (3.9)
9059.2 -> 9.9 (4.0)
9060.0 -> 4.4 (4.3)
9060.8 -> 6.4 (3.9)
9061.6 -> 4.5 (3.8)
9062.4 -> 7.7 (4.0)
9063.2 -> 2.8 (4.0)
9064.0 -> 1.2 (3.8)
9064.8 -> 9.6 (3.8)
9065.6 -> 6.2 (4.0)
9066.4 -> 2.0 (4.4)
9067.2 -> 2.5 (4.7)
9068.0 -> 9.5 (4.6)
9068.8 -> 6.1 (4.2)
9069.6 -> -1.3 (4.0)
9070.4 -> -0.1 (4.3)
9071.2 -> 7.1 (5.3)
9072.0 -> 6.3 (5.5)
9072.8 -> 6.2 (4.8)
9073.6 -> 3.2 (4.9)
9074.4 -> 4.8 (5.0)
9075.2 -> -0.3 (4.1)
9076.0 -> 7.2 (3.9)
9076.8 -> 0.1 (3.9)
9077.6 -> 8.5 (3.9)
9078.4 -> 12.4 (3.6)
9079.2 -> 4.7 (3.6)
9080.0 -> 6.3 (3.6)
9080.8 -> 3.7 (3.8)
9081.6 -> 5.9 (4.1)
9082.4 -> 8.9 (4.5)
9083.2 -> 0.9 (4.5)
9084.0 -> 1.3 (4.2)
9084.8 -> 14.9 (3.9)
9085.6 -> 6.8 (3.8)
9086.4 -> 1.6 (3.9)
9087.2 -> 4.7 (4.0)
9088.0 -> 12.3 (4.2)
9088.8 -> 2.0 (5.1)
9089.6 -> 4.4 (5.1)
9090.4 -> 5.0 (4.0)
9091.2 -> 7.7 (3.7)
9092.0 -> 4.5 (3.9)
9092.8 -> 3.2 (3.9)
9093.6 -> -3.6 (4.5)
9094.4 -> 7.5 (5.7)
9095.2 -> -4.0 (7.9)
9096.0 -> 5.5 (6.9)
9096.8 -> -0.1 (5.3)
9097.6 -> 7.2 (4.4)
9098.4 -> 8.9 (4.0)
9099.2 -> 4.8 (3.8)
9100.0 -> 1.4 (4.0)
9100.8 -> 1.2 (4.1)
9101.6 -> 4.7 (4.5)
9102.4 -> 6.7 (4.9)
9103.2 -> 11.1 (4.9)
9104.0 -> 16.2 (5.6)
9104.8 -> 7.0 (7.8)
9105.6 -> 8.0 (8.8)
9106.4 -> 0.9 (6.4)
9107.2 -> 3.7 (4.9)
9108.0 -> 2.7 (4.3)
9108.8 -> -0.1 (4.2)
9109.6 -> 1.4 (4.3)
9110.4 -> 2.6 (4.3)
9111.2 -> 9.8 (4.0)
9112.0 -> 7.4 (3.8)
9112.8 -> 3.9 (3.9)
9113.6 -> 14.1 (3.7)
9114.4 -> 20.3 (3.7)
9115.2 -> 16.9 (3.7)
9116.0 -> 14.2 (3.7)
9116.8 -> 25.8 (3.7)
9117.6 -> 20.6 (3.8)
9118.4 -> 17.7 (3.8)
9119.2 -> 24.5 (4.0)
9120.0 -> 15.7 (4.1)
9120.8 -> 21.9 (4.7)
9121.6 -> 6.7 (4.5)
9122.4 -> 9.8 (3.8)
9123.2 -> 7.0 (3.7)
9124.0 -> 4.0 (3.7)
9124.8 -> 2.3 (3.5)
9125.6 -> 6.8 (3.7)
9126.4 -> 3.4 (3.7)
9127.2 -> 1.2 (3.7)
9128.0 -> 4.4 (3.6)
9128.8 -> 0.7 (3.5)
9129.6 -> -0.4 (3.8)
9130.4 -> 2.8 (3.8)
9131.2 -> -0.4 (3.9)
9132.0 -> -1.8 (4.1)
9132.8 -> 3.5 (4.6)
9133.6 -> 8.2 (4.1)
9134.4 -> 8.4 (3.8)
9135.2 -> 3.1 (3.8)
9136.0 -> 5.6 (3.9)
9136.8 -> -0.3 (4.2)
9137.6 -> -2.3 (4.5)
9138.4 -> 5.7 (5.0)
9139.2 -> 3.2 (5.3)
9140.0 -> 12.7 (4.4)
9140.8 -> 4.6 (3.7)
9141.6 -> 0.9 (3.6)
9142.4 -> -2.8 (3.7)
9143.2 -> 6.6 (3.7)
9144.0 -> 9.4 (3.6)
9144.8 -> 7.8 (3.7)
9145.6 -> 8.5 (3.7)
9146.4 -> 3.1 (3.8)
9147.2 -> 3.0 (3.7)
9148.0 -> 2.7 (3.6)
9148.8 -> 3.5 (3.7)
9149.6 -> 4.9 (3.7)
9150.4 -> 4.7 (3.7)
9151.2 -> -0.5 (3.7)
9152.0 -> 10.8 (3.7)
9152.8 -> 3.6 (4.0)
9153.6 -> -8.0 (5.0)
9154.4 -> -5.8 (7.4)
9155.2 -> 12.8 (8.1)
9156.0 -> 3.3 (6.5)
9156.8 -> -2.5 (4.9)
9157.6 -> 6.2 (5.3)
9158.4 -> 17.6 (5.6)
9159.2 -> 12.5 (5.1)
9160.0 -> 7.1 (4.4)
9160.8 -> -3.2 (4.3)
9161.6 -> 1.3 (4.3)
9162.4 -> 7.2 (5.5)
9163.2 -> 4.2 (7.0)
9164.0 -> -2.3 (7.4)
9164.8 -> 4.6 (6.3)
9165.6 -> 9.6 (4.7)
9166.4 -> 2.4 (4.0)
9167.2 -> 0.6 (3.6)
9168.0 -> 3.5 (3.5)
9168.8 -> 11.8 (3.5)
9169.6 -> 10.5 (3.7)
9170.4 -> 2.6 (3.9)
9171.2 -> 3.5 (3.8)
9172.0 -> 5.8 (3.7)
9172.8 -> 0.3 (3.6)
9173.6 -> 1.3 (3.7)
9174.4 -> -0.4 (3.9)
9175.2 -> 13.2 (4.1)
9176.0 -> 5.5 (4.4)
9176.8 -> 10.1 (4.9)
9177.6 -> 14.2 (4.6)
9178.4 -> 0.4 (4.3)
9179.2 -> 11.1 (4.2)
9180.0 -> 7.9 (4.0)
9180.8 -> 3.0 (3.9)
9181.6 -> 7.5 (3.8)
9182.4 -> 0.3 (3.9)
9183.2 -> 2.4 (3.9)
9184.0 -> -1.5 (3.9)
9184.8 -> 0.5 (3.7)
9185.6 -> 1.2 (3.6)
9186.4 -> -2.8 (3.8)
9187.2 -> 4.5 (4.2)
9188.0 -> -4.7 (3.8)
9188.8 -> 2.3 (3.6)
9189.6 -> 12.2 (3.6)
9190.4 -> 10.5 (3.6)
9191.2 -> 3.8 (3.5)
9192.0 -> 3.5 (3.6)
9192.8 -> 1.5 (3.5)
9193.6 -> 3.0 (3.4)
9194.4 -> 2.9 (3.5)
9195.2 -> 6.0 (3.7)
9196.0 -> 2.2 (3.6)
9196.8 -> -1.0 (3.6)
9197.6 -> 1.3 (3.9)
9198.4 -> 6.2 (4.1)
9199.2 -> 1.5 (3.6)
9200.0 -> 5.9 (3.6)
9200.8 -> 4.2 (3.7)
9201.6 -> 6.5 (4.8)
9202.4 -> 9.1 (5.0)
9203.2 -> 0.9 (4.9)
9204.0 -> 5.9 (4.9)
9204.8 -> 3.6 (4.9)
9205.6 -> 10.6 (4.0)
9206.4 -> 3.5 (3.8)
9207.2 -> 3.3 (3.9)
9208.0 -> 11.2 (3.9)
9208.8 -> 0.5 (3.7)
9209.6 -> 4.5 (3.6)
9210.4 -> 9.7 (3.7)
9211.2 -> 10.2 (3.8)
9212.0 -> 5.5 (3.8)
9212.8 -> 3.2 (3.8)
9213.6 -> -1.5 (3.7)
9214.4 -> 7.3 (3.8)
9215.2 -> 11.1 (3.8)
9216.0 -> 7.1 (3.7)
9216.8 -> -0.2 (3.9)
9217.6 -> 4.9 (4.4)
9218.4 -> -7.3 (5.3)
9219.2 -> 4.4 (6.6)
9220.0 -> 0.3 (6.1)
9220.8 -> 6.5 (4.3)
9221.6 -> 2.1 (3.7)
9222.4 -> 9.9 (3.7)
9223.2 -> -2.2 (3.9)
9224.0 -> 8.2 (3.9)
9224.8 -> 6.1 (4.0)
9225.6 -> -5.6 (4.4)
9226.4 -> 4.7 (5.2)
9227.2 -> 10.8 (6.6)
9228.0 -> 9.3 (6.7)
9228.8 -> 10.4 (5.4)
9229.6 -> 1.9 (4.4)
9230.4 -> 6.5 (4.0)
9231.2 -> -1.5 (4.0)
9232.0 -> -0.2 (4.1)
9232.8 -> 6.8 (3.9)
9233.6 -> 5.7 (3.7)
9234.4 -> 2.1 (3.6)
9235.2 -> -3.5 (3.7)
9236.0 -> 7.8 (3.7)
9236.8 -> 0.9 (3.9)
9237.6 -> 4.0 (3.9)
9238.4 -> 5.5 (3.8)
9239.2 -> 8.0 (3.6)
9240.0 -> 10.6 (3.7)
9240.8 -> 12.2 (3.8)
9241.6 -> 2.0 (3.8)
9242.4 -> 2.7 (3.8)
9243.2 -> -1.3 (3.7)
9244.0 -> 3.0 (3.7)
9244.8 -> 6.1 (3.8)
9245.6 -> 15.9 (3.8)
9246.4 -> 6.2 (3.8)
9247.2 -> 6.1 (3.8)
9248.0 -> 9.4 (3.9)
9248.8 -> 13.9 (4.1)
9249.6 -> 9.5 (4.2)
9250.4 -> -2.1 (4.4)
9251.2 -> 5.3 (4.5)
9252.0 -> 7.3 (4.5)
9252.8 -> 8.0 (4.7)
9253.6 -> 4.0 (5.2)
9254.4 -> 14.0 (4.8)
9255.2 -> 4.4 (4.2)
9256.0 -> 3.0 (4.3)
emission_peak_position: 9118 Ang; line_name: [O III]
